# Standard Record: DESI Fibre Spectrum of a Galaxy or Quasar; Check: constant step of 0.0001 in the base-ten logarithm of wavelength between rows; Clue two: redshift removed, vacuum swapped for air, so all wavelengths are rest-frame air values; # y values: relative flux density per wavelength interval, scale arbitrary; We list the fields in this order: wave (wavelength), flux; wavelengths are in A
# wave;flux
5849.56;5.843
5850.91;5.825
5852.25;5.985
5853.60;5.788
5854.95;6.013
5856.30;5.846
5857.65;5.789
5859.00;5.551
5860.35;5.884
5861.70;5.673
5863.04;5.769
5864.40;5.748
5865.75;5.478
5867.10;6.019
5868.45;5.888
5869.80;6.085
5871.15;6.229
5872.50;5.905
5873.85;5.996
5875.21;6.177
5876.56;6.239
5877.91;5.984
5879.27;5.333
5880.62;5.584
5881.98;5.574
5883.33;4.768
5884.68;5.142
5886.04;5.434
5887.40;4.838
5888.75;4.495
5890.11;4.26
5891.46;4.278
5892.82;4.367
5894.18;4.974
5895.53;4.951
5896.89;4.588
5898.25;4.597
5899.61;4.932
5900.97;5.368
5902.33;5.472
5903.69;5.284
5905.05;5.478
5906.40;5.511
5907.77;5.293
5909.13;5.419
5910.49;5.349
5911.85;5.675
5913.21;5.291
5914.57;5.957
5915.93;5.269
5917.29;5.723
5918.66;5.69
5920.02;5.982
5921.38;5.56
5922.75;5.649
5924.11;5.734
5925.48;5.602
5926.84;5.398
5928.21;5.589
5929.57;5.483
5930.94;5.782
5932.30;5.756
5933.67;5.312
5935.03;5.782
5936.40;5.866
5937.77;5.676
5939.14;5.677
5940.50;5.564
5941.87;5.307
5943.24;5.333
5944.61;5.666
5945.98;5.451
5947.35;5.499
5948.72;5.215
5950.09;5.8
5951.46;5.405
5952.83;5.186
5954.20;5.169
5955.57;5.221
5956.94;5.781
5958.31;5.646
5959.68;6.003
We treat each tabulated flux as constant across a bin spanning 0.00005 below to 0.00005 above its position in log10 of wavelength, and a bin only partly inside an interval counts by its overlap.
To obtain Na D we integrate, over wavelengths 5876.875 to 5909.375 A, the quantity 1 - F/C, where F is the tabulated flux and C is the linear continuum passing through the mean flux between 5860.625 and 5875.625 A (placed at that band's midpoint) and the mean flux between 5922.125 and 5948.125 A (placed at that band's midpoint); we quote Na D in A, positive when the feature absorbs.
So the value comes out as 3.9 A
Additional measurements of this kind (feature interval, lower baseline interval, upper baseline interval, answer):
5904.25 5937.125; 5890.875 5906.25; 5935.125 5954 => -2.3 A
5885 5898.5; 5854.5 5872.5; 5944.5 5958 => 2.4 A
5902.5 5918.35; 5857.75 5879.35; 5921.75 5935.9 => 0.6 A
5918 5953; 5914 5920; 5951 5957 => -0.5 A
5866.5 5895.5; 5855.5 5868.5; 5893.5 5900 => -0.8 A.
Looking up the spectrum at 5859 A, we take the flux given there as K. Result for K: 5.551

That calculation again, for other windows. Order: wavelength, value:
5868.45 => 5.888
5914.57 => 5.957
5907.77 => 5.293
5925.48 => 5.602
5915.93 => 5.269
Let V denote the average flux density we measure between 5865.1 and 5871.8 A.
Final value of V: 5.94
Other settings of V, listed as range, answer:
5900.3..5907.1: 5.42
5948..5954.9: 5.36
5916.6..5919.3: 5.69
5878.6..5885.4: 5.28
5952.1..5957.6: 5.34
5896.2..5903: 4.98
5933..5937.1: 5.65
